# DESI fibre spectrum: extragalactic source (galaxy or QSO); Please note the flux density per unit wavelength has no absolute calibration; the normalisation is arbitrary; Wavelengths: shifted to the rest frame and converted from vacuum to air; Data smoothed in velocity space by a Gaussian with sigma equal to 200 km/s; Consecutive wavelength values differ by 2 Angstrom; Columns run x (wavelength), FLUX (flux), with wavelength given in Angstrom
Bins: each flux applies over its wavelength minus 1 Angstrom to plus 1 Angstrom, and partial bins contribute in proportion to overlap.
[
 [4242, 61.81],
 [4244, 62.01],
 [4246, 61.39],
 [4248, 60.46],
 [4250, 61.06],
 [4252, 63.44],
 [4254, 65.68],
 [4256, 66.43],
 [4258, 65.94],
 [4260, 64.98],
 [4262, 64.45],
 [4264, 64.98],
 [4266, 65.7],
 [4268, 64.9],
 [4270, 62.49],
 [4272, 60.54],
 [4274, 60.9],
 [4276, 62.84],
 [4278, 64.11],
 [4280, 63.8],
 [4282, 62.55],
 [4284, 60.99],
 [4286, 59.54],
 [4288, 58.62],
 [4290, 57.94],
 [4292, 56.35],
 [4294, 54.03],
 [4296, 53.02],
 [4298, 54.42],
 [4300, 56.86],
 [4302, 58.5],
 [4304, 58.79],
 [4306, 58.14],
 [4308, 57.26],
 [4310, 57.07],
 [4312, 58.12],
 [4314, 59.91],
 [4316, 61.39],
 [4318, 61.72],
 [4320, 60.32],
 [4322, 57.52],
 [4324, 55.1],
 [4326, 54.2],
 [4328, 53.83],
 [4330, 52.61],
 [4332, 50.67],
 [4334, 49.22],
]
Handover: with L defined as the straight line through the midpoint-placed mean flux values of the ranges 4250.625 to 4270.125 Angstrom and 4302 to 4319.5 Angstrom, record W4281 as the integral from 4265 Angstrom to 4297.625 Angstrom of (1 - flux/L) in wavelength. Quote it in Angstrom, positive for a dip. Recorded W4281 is 1.1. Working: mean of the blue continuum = 64.9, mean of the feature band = 60.4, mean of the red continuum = 59.1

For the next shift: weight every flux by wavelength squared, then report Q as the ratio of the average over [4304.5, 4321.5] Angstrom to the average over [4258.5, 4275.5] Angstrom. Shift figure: 0.95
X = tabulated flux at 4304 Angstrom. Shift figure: 58.79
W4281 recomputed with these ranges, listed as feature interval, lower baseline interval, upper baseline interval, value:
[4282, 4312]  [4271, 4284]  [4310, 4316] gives 1.53 Angstrom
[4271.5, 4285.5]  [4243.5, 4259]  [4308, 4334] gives -0.35 Angstrom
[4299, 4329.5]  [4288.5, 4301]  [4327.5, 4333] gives -2.32 Angstrom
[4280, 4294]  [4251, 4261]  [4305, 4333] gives 0.45 Angstrom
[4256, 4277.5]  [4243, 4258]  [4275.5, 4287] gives -0.42 Angstrom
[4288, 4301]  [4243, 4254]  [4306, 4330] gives 0.76 Angstrom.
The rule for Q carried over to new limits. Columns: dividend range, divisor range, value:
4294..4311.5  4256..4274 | 0.90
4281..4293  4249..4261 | 0.93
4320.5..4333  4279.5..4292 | 0.92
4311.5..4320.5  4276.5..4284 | 0.97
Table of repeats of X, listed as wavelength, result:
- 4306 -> 58.14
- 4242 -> 61.81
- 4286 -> 59.54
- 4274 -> 60.9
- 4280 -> 63.8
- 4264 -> 64.98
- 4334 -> 49.22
